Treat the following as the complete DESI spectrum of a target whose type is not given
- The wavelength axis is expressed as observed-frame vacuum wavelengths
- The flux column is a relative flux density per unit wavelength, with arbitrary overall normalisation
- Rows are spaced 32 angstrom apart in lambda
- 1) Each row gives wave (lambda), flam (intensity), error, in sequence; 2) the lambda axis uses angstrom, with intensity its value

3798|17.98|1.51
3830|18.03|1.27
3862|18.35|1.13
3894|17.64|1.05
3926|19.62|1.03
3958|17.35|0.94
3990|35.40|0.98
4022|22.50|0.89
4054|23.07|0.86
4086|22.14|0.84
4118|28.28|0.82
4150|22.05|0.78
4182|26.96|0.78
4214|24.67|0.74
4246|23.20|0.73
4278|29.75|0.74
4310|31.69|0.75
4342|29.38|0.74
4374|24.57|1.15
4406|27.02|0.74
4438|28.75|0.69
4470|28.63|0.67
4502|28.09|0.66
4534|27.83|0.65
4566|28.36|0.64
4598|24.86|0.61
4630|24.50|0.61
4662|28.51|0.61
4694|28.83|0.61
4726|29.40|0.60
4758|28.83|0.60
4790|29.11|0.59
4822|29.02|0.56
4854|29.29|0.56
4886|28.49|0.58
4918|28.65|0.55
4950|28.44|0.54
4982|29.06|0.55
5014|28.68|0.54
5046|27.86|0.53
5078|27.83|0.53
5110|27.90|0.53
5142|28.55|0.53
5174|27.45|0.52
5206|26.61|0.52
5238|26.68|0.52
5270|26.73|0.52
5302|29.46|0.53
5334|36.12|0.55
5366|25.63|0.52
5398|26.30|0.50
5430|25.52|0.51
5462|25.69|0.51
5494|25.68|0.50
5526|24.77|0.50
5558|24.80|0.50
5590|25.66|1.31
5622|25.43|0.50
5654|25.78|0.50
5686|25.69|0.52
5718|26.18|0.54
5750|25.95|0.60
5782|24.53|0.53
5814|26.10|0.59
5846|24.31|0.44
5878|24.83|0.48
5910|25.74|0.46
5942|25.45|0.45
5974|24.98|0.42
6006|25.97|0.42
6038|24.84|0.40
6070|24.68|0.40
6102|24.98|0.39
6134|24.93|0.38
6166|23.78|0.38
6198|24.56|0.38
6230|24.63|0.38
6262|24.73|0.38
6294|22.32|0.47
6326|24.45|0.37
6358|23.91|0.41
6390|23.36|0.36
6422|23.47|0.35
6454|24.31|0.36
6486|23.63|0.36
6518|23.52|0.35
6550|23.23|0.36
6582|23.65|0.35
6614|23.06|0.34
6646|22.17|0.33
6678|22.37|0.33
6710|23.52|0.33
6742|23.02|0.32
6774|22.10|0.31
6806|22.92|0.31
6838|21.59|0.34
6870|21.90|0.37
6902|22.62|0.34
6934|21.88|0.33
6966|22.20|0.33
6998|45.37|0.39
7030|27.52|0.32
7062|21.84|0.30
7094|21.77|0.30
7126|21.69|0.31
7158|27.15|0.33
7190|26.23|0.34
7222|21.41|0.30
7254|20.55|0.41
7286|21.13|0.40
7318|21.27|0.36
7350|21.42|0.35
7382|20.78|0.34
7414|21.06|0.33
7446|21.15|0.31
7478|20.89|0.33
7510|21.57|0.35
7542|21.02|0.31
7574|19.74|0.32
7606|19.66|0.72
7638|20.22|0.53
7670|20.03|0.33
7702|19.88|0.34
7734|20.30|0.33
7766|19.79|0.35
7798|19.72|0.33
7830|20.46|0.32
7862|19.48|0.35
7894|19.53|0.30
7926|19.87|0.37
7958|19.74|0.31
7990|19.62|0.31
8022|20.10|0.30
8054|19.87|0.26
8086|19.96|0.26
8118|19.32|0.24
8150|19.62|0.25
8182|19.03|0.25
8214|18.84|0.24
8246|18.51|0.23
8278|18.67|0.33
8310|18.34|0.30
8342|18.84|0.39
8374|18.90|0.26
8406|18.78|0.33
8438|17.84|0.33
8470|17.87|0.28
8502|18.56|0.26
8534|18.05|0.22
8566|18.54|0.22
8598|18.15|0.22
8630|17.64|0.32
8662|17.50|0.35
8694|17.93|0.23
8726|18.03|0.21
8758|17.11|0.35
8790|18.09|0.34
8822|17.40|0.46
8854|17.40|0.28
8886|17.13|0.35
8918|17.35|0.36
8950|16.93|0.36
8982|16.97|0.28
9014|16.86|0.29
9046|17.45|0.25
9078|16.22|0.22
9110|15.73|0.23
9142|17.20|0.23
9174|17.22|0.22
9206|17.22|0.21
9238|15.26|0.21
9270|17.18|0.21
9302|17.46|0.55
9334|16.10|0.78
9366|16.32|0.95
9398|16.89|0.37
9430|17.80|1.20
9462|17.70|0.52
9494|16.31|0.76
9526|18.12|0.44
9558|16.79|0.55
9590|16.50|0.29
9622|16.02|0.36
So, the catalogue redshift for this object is 0.067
